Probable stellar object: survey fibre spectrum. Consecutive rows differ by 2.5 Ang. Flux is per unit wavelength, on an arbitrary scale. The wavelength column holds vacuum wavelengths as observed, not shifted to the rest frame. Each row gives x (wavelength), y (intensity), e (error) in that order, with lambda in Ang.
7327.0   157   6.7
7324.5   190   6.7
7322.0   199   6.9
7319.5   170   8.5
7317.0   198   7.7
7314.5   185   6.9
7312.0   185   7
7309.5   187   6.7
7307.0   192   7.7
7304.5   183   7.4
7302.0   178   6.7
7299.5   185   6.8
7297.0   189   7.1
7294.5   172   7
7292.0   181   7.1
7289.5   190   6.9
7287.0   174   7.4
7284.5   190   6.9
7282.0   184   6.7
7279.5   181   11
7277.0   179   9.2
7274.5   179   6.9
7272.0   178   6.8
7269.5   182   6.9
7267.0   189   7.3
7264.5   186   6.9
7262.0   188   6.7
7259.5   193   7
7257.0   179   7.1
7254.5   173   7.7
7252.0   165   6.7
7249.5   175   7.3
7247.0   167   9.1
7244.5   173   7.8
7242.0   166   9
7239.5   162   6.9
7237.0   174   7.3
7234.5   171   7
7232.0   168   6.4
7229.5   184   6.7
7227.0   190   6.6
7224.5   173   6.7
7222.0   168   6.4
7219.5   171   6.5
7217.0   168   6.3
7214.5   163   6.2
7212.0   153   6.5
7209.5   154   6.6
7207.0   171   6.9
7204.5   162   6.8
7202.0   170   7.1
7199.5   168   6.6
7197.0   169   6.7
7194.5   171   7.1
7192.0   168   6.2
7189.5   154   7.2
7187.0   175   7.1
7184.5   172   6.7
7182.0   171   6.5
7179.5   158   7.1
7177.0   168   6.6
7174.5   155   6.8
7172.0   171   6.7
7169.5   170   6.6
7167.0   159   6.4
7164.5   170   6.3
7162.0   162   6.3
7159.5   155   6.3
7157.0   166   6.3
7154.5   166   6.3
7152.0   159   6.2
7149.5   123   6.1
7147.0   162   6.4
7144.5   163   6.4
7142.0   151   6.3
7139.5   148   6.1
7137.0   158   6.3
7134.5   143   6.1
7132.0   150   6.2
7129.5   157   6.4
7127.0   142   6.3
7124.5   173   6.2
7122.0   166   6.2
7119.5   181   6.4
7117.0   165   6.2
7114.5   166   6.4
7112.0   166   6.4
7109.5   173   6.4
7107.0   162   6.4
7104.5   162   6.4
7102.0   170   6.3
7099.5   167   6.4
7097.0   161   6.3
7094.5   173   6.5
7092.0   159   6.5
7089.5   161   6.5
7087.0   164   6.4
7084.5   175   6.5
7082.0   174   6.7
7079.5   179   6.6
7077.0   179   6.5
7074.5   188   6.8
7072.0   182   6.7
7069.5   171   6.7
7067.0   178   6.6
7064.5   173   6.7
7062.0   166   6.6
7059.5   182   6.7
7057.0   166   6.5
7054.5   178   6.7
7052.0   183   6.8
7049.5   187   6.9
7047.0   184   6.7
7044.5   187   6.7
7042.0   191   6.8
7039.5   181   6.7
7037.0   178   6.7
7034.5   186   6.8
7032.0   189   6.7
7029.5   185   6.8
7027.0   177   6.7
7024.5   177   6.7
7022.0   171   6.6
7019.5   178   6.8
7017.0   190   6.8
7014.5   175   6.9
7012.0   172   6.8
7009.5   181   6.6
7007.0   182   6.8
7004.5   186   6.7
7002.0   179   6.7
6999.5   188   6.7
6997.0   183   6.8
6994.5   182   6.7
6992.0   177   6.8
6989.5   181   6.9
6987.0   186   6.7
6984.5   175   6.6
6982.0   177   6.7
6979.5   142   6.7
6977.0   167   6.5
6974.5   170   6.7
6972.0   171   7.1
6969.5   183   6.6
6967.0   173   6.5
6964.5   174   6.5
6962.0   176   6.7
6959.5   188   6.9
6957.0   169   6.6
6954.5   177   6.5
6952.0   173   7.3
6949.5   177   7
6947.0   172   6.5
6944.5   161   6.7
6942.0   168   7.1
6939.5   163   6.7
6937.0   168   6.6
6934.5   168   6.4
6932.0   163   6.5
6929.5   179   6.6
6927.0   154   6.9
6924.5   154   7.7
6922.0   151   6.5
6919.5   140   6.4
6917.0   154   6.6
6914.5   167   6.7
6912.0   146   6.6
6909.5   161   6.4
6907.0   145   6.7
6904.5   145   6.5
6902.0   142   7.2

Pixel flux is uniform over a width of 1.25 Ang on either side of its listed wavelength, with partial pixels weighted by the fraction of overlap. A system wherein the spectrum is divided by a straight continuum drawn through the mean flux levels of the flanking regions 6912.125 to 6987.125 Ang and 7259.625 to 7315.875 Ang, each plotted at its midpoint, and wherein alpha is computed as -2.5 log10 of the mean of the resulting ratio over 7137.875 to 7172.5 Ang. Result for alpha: 0.12 mag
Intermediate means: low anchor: 167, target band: 159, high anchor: 184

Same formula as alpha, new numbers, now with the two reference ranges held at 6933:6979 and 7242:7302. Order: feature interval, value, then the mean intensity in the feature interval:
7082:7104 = 0.06 mag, 167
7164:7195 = 0.07 mag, 166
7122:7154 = 0.15 mag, 153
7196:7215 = 0.09 mag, 164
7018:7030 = -0.02 mag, 177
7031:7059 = -0.05 mag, 183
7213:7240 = 0.04 mag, 172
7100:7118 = 0.06 mag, 166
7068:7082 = -0.03 mag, 179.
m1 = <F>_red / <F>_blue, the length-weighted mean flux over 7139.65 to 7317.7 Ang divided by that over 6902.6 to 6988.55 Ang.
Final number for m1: 1.0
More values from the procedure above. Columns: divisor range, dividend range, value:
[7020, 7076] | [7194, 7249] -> 0.94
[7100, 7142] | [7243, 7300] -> 1.12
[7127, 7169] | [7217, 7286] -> 1.14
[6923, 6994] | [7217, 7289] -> 1.04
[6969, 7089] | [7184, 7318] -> 0.99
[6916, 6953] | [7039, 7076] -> 1.10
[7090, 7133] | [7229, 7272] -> 1.07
